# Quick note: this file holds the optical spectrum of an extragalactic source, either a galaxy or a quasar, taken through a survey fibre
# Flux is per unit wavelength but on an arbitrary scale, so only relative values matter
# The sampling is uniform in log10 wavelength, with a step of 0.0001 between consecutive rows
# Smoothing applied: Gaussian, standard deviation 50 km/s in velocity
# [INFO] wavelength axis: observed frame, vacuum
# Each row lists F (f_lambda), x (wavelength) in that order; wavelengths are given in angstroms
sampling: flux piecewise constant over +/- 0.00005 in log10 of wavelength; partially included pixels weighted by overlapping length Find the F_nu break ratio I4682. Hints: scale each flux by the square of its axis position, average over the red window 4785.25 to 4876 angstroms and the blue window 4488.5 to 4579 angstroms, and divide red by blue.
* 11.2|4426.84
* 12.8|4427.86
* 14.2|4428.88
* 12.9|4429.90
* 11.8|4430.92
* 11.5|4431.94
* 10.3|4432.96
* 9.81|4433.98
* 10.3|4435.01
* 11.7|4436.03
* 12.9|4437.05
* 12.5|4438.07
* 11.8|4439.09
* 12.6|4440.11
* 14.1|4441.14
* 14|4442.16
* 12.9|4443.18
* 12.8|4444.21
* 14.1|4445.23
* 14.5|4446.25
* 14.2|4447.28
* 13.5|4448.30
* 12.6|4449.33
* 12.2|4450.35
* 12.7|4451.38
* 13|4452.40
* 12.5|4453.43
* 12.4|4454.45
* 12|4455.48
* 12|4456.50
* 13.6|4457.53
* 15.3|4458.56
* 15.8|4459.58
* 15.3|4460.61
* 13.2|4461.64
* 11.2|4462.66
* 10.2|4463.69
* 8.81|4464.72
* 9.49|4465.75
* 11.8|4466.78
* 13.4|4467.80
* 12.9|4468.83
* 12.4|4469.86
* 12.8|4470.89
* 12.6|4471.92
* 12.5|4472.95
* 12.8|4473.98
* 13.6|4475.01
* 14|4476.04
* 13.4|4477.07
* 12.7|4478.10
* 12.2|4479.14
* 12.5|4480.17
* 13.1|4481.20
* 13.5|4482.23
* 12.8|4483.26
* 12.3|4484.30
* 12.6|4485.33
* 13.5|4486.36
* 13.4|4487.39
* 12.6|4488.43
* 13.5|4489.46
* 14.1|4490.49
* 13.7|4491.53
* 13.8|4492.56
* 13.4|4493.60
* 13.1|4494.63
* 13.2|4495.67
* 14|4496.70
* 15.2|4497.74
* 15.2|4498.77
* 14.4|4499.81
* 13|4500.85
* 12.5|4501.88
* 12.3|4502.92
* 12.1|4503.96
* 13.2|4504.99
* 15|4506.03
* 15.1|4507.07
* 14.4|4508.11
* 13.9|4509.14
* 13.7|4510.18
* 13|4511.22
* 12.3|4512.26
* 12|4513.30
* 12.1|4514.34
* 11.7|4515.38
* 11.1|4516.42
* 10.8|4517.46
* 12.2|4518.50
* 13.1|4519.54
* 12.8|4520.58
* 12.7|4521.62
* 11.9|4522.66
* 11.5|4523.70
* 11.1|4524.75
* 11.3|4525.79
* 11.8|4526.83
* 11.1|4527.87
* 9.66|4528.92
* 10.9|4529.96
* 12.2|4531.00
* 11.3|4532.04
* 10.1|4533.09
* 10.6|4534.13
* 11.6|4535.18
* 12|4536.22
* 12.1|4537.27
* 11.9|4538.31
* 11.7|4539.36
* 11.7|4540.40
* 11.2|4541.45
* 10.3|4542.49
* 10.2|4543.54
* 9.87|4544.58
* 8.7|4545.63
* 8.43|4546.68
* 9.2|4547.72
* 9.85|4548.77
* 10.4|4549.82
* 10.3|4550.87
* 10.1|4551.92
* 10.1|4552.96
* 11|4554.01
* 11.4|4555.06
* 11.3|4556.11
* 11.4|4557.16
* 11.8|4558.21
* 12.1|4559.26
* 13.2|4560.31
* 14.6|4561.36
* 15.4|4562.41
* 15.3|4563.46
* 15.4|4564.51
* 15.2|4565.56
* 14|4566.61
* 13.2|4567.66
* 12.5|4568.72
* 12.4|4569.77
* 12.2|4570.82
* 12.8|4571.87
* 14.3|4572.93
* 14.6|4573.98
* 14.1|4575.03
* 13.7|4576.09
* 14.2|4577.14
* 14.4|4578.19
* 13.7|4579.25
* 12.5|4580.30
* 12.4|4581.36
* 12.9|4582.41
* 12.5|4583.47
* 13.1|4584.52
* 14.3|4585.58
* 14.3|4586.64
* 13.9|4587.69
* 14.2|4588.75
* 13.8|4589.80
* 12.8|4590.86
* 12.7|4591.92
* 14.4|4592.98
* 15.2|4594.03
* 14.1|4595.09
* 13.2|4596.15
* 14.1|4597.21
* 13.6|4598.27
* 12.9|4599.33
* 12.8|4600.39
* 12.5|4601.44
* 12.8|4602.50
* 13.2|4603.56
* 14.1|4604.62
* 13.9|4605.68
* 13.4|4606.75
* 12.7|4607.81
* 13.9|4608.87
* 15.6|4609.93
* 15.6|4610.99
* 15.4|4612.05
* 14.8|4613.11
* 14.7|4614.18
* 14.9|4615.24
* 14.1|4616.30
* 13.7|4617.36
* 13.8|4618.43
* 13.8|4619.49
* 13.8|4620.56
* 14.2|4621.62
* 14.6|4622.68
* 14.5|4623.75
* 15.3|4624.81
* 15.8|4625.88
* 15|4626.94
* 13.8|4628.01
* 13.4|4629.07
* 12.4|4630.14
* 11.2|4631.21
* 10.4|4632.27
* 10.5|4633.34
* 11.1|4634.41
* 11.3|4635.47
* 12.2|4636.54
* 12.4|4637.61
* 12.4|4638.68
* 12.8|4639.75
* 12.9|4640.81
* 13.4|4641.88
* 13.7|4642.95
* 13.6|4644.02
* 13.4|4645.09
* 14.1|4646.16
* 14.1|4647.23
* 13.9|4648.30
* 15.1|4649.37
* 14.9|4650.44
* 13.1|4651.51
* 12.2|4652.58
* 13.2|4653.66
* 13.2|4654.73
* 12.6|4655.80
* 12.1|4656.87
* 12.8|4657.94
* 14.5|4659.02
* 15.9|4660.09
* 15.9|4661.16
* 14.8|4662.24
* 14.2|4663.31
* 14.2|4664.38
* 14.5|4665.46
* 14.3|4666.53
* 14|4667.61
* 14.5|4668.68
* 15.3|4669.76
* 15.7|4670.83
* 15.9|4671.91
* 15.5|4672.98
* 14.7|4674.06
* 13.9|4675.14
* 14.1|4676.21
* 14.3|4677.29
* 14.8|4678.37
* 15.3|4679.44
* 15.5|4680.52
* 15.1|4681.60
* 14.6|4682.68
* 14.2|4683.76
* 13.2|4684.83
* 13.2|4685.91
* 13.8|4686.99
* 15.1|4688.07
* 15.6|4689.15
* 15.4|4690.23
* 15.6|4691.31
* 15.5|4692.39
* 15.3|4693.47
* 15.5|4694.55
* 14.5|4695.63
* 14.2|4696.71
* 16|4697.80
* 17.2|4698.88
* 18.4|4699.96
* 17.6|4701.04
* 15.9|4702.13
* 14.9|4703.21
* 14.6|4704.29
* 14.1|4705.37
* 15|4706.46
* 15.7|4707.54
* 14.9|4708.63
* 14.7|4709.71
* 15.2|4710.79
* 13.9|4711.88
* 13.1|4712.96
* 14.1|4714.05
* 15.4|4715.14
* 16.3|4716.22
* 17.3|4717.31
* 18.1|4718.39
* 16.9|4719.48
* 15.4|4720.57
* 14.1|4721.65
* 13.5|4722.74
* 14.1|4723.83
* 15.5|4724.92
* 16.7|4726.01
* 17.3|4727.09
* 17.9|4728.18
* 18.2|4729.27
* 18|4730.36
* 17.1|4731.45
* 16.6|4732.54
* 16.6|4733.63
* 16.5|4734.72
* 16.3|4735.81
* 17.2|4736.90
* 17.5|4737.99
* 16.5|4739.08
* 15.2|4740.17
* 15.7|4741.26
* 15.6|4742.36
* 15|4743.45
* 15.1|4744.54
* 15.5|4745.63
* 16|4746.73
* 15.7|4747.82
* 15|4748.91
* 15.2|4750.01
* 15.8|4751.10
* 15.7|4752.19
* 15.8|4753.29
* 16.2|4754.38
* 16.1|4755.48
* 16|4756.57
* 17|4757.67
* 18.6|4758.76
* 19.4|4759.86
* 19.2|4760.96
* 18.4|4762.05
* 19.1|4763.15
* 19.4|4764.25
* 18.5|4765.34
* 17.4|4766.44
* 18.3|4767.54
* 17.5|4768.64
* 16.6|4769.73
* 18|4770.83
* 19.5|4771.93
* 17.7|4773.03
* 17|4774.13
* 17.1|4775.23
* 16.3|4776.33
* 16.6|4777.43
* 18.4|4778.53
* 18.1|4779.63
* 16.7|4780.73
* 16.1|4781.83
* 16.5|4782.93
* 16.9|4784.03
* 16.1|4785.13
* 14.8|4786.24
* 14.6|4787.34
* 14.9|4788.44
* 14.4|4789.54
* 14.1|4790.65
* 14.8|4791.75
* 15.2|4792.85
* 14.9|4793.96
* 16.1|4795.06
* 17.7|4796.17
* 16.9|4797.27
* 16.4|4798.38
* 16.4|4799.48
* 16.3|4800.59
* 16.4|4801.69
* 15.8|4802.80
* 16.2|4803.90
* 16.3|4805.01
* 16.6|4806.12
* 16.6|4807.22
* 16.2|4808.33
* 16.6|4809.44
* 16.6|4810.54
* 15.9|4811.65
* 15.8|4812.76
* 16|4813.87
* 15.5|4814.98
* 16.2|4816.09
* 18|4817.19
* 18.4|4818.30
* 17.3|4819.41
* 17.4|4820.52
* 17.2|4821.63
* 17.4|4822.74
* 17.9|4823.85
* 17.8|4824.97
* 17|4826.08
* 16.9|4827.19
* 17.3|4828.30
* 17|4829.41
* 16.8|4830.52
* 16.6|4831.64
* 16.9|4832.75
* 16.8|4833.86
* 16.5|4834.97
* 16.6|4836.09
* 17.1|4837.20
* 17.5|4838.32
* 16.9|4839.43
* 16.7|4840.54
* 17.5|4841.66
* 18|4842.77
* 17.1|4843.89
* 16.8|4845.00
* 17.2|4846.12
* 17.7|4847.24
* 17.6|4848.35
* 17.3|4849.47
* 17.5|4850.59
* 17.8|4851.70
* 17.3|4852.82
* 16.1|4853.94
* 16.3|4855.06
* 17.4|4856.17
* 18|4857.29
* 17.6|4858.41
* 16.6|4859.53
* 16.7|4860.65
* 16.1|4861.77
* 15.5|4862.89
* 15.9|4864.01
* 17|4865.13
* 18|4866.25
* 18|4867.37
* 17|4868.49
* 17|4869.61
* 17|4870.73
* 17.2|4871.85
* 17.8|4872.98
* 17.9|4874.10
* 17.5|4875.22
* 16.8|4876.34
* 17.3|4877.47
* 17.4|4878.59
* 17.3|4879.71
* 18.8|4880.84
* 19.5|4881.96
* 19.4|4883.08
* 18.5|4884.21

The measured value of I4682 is 1.5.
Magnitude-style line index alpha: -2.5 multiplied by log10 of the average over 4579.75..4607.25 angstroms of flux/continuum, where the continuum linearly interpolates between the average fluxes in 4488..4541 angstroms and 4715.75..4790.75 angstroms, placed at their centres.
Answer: 0.04 mag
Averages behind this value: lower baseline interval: 12.5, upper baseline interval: 16.6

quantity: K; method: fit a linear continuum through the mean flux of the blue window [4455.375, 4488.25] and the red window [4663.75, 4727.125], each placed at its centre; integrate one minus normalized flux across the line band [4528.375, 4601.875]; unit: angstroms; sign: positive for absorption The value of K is 7.0 angstroms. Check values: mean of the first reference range 12.7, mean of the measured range 12.4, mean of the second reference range 15.1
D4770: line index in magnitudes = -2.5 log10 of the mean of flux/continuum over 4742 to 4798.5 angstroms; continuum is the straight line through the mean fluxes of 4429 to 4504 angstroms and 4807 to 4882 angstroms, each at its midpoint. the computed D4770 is -0.02 mag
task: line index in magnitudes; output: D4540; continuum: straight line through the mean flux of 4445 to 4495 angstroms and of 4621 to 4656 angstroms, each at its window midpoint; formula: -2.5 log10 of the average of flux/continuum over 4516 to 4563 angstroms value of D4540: 0.16 mag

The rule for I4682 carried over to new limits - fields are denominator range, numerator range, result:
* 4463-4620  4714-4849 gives 1.45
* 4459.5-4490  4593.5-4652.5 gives 1.15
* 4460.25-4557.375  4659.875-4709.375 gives 1.34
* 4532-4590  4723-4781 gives 1.49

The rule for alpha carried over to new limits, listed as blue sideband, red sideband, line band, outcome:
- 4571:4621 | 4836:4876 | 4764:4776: -0.12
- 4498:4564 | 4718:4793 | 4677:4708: 0.01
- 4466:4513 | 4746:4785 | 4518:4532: 0.18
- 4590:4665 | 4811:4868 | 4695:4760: -0.05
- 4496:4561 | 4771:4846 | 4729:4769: -0.08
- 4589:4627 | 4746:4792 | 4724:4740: -0.05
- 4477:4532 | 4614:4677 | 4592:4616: -0.04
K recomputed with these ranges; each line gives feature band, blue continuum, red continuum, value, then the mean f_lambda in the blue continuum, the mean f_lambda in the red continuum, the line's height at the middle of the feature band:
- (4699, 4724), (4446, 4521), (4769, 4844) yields 0.3 angstroms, 13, 16.7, 15.6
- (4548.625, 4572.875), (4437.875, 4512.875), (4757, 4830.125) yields 2.8 angstroms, 13.1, 16.9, 14.1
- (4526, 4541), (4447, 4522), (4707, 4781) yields 2.5 angstroms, 13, 16.5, 13.6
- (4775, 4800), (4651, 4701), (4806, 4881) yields 0.3 angstroms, 14.7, 17.1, 16.3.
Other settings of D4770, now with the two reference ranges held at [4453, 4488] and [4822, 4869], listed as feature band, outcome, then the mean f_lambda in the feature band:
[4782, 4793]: 0.08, 15.3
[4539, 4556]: 0.30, 10.3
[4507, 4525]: 0.07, 12.5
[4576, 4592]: 0.04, 13.5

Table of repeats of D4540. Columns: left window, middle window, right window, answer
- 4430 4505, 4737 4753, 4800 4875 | 0.01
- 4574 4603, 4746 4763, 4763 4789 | 0.00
